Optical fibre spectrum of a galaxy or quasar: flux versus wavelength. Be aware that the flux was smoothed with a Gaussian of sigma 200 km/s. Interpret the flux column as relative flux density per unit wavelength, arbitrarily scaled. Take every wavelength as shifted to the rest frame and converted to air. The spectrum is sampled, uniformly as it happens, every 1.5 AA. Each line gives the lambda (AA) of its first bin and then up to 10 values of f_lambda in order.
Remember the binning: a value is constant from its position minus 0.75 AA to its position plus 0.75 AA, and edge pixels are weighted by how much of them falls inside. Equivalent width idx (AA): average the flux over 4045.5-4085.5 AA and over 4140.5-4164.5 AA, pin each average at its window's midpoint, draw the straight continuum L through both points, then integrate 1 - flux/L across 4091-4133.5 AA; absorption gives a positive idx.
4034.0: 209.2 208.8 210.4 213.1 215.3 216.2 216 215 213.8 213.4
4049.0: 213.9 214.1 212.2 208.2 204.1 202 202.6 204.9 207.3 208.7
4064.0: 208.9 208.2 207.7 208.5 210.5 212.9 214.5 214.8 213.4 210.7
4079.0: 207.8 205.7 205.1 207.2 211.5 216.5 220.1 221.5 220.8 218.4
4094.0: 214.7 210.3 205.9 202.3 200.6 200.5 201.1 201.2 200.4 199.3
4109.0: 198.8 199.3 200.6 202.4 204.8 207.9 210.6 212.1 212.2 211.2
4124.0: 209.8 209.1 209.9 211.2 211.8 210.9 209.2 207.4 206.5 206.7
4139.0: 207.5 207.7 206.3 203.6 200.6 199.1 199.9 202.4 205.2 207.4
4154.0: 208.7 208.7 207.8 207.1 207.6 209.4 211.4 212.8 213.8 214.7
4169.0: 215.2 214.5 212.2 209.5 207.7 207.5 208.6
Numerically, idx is 0.1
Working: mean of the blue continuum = 209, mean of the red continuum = 206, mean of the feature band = 207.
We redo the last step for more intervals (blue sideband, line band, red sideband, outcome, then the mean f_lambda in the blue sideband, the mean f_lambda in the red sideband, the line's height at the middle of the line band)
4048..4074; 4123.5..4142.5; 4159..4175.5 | 0.2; 209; 212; 211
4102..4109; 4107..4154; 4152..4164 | -0.5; 200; 209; 204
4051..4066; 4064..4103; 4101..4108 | -1.4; 207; 201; 203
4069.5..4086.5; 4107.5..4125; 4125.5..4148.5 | 0.2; 211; 207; 208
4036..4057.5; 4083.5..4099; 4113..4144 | -0.3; 212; 209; 210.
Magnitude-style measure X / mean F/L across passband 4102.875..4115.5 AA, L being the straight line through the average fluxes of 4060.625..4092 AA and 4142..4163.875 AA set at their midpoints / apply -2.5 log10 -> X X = 0.04 mag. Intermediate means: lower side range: 212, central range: 201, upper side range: 206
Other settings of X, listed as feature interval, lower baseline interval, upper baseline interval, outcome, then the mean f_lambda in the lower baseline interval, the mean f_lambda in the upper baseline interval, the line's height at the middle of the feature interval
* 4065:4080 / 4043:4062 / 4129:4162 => -0.01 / 210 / 206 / 209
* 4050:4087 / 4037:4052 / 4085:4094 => 0.04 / 214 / 218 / 216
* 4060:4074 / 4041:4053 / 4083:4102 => 0.02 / 214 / 212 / 213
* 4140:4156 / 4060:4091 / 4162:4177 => 0.04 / 211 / 212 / 212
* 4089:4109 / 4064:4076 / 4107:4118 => -0.01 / 211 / 203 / 205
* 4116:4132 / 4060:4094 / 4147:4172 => 0.00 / 212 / 209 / 210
